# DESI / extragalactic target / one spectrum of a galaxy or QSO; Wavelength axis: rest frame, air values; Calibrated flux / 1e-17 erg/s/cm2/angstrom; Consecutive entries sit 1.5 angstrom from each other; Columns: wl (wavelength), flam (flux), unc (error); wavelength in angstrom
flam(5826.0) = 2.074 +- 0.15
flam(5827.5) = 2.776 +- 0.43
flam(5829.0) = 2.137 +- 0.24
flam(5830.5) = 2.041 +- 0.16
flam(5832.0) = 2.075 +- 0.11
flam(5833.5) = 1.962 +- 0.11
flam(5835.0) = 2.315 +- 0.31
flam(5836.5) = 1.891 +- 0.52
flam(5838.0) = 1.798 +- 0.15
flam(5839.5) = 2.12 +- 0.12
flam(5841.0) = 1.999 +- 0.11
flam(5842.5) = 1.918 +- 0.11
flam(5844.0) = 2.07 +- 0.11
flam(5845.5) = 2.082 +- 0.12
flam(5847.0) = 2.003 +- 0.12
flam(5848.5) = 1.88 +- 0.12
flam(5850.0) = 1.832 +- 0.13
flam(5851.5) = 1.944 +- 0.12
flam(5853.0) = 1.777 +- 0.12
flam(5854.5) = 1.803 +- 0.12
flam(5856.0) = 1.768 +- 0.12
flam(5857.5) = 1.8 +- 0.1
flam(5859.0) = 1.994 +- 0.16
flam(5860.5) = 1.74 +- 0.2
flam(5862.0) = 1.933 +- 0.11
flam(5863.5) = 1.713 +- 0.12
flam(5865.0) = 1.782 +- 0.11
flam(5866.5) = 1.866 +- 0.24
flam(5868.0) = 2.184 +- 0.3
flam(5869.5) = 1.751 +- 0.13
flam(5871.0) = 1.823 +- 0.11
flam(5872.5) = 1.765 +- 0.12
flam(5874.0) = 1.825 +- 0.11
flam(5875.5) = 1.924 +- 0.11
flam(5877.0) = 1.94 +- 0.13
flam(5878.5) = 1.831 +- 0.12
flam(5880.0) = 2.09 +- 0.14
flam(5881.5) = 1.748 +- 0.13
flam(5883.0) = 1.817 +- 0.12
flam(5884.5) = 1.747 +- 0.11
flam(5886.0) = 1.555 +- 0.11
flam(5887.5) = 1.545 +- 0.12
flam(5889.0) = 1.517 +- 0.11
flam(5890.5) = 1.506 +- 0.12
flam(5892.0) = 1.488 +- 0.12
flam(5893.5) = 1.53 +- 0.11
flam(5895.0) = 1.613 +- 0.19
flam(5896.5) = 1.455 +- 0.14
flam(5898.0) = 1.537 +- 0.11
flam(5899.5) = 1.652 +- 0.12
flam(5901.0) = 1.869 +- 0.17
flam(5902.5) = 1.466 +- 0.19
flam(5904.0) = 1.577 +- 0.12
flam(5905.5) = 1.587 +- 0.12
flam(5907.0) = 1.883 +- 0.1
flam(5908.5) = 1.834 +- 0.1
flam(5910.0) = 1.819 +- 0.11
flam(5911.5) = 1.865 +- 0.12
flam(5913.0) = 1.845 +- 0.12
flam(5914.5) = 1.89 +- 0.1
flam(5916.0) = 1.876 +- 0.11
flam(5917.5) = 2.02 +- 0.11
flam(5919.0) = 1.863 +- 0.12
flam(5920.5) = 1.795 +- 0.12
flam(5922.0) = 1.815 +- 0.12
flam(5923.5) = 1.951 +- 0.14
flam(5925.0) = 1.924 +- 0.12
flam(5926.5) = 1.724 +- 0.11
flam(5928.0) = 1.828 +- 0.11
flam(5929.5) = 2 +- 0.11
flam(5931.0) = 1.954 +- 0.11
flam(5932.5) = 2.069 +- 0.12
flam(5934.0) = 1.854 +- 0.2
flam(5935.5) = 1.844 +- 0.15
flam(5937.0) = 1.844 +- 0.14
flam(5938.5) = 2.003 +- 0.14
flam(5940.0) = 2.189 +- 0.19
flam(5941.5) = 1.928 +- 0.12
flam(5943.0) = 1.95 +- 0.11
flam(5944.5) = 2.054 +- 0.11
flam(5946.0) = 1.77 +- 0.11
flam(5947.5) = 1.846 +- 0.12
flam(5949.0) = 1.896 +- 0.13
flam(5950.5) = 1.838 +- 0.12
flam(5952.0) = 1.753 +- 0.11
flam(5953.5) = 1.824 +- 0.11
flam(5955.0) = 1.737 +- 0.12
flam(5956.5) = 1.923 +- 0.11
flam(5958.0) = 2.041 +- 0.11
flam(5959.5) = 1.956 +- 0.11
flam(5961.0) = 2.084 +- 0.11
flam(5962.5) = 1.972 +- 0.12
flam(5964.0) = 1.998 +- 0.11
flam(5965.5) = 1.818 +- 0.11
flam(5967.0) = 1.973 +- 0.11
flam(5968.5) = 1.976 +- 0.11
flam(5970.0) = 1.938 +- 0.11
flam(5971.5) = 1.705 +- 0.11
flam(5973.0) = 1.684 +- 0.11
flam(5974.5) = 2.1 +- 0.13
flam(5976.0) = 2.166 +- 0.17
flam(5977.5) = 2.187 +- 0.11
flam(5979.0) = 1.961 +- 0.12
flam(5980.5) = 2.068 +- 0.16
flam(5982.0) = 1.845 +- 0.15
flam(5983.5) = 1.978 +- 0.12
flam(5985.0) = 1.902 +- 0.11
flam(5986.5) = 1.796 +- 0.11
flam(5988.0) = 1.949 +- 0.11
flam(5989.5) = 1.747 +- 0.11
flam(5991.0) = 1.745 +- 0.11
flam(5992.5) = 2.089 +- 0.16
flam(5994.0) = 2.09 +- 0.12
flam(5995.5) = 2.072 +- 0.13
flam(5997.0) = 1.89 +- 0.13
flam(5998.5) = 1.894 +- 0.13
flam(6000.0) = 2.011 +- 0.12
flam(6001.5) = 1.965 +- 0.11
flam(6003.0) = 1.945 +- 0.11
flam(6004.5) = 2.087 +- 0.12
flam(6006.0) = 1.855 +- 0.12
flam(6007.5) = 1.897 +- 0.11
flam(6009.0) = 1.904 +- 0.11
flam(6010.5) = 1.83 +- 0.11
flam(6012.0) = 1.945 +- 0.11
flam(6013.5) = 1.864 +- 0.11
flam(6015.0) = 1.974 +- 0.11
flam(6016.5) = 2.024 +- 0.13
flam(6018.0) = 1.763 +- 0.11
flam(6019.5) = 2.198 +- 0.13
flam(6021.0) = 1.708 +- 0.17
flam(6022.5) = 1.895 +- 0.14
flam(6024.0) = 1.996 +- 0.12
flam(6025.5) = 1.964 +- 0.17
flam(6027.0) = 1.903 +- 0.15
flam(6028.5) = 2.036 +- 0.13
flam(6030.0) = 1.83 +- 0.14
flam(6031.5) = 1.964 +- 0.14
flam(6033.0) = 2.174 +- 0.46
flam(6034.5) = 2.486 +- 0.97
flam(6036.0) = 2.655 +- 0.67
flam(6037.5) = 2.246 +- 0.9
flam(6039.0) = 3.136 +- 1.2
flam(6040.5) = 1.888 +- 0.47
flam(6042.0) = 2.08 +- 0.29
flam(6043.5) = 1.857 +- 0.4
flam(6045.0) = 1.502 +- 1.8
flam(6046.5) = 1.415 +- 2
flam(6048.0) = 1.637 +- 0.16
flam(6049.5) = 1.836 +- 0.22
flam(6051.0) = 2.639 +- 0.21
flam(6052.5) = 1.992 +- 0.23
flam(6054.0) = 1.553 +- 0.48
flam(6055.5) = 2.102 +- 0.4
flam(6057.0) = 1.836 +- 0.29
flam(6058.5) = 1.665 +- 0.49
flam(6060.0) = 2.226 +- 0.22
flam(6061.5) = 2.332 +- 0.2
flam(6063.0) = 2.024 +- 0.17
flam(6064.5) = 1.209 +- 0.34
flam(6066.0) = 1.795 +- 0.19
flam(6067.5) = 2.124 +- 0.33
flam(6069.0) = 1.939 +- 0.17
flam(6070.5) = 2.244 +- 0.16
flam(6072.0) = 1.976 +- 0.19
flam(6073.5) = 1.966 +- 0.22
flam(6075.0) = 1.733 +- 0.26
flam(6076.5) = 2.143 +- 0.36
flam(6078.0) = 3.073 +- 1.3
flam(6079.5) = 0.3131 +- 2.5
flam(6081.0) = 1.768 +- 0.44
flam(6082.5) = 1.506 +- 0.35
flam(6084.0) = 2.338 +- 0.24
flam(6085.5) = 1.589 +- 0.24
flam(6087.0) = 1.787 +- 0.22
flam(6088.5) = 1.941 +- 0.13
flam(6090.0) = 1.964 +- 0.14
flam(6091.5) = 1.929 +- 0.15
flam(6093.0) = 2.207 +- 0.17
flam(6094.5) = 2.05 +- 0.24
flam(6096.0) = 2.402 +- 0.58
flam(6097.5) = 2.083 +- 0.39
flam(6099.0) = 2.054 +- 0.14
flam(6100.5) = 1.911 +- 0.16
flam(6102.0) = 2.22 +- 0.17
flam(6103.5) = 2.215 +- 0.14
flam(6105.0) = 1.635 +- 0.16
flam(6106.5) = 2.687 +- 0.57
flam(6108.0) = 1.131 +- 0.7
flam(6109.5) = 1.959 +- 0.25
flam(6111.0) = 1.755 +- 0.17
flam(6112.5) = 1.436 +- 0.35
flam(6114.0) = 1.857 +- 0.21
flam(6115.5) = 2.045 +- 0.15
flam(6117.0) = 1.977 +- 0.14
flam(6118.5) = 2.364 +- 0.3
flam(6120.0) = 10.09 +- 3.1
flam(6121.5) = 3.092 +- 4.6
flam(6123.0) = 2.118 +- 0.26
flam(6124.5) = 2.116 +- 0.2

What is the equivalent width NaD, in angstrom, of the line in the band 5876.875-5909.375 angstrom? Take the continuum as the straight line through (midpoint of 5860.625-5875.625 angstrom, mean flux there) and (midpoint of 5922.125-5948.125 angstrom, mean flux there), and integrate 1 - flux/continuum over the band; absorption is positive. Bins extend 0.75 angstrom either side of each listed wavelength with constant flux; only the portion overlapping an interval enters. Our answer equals 3.6 angstrom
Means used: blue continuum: 1.85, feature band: 1.67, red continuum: 1.92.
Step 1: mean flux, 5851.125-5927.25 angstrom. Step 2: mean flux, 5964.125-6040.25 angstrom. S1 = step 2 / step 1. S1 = 1.12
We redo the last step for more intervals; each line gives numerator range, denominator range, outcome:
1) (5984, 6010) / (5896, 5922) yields 1.10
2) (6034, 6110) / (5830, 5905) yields 1.09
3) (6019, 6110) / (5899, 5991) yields 1.05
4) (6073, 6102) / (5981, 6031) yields 1.01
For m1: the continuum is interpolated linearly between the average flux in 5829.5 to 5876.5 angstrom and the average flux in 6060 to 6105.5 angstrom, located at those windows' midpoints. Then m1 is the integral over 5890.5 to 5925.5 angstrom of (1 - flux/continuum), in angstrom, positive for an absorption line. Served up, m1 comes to 3.4 angstrom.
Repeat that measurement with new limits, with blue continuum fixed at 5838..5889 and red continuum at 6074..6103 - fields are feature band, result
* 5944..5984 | -0.6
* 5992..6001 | -0.4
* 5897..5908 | 1.3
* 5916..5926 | 0.0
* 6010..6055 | -1.7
